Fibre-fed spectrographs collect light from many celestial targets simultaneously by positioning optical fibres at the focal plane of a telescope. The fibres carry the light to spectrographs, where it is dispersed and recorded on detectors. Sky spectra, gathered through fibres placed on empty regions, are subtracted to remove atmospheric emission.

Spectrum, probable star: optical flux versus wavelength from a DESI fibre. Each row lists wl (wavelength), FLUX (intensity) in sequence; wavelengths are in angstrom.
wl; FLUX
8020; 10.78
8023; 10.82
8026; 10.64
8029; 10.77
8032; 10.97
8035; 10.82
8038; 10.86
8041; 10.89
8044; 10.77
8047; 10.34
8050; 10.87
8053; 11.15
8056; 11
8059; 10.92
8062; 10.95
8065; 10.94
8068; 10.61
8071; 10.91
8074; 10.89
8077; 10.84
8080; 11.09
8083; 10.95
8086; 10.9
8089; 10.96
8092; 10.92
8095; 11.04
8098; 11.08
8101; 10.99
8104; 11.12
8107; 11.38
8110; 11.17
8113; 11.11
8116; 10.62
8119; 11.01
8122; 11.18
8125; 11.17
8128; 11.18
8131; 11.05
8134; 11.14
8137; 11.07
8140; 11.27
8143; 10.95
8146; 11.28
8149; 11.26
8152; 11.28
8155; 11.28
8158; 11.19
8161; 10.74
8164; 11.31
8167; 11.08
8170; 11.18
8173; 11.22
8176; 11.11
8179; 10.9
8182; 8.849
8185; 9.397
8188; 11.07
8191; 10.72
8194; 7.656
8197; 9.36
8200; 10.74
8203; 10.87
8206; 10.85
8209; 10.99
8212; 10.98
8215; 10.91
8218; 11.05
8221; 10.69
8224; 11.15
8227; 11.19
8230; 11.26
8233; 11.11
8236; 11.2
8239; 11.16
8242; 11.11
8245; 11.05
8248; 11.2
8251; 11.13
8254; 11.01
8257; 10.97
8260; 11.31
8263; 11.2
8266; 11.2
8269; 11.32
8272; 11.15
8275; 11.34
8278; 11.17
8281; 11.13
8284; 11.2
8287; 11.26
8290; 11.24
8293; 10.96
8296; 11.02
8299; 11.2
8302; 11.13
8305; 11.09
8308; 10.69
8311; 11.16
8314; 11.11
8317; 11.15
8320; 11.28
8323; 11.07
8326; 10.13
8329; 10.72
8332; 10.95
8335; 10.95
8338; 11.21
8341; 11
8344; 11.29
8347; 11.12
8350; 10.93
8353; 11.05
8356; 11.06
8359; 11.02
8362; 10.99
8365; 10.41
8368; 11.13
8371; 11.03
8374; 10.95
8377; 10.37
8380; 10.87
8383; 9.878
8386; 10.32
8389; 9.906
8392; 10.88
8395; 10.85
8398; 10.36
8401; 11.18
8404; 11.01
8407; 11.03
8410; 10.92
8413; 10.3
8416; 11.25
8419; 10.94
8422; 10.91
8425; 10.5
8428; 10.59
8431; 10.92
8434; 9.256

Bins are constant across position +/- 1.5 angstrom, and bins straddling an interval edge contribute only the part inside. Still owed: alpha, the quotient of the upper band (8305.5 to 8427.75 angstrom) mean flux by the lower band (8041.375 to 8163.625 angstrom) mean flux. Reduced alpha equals 0.98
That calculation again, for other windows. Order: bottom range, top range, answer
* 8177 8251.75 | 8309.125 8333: 1.03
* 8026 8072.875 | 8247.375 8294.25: 1.03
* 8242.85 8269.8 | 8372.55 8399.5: 0.94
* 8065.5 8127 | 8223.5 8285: 1.02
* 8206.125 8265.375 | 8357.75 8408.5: 0.97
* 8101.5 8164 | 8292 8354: 0.99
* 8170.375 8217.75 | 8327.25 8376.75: 1.05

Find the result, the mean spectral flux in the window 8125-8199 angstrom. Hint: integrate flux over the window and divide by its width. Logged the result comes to 10.7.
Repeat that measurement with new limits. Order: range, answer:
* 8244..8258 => 11.1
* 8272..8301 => 11.2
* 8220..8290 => 11.2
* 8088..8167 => 11.1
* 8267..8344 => 11.1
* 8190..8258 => 10.8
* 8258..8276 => 11.2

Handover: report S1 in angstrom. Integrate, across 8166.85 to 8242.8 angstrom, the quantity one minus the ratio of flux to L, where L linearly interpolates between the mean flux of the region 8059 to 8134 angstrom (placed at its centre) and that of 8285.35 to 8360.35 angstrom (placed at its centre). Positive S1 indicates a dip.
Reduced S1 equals 2.4 angstrom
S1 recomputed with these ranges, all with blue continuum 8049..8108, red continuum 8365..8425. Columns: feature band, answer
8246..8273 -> -0.8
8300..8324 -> -0.7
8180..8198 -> 2.2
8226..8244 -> -0.5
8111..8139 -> -0.3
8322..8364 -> -0.7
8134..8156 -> -0.5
